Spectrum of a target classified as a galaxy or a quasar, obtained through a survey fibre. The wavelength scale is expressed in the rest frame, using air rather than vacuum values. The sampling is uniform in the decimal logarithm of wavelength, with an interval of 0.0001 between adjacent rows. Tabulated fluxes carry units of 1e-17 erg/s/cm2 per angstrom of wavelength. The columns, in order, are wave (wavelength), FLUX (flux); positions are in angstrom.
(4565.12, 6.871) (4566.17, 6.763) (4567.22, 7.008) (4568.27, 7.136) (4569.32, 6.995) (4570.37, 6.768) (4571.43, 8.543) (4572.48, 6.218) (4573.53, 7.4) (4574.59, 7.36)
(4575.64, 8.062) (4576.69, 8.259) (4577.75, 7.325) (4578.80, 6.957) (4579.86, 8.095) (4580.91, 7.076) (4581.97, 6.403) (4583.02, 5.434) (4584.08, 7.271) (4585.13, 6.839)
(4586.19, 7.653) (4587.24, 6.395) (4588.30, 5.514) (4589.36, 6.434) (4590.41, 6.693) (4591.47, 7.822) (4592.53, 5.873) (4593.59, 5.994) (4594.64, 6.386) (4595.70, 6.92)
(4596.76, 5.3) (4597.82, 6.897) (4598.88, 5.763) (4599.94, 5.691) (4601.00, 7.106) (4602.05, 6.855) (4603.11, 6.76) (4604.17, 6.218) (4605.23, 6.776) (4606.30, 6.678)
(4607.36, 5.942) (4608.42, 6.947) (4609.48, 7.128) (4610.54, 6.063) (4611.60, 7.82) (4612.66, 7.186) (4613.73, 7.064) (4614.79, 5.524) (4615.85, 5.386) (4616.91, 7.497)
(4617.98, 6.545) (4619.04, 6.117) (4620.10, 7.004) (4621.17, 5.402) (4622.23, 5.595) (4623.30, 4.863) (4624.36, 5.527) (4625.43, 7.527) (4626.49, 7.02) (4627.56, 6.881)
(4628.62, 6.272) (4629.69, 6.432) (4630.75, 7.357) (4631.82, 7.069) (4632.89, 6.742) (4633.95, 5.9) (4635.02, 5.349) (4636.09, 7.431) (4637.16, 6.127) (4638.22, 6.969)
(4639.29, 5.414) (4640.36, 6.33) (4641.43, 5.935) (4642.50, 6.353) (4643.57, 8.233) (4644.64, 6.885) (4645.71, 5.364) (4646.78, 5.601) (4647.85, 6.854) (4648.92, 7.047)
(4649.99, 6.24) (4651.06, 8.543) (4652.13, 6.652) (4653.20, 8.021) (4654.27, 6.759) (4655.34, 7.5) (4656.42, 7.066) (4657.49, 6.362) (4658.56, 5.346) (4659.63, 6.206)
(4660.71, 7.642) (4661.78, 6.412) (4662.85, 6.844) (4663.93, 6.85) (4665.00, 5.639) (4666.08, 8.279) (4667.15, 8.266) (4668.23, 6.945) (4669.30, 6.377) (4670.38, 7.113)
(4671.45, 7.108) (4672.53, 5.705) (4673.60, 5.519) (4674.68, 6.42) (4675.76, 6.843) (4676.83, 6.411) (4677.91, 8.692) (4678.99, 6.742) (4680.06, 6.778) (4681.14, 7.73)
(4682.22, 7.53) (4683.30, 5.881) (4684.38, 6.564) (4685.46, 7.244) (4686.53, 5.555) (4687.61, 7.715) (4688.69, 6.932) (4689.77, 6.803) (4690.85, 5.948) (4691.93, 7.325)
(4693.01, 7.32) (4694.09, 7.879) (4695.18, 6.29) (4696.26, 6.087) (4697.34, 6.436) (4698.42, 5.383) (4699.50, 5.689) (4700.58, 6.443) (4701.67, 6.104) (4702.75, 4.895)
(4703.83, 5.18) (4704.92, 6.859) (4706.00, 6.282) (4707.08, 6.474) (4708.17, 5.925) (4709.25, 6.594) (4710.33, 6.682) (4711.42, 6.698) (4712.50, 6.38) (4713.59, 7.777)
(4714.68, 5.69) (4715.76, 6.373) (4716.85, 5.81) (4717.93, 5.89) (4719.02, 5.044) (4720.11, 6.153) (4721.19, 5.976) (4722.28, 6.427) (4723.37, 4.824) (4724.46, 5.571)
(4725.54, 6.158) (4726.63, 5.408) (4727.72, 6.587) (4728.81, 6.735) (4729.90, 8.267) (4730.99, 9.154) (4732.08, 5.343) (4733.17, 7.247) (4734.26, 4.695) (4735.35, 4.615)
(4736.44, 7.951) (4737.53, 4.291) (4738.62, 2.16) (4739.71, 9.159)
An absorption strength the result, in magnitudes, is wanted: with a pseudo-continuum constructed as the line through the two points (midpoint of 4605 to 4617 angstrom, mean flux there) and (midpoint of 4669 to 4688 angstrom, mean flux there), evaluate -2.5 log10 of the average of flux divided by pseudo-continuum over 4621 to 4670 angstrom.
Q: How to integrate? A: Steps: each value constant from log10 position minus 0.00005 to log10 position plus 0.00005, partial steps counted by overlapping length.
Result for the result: 0.01 mag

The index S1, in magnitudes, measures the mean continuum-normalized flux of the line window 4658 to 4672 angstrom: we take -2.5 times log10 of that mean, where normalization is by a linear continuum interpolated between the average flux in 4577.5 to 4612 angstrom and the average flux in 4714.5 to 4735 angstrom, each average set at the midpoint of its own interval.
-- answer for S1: -0.08 mag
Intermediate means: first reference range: 6.63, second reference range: 6.17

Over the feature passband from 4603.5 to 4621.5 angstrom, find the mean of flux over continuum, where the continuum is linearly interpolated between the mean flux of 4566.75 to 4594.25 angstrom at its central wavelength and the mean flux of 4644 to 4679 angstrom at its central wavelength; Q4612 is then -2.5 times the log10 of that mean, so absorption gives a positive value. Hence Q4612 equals 0.056 mag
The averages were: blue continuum 6.98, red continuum 6.8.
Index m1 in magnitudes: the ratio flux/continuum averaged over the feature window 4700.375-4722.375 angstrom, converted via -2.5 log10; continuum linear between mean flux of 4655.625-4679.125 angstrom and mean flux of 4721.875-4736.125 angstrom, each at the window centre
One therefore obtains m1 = 0.04 mag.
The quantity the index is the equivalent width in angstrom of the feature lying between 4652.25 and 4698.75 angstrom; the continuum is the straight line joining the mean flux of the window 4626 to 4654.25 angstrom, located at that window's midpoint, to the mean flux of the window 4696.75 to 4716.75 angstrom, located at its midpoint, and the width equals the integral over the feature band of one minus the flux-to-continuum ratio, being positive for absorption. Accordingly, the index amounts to -2.82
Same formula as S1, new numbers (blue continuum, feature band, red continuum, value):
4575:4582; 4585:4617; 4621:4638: 0.08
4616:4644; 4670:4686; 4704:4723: -0.08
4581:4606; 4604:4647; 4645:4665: 0.02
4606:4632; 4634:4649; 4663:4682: 0.05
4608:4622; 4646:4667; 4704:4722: -0.07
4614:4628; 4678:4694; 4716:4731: -0.12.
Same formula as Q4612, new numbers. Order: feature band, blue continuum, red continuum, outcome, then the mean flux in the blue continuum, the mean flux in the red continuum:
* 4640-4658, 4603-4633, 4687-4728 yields -0.06 mag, 6.52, 6.26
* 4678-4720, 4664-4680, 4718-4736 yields 0.01 mag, 6.86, 6.14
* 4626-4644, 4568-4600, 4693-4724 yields 0.00 mag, 6.83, 6.17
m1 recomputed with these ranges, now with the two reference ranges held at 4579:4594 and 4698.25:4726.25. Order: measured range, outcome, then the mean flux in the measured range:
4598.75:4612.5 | -0.008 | 6.64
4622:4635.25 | 0.015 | 6.39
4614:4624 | 0.088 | 6.02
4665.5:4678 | -0.107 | 6.91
